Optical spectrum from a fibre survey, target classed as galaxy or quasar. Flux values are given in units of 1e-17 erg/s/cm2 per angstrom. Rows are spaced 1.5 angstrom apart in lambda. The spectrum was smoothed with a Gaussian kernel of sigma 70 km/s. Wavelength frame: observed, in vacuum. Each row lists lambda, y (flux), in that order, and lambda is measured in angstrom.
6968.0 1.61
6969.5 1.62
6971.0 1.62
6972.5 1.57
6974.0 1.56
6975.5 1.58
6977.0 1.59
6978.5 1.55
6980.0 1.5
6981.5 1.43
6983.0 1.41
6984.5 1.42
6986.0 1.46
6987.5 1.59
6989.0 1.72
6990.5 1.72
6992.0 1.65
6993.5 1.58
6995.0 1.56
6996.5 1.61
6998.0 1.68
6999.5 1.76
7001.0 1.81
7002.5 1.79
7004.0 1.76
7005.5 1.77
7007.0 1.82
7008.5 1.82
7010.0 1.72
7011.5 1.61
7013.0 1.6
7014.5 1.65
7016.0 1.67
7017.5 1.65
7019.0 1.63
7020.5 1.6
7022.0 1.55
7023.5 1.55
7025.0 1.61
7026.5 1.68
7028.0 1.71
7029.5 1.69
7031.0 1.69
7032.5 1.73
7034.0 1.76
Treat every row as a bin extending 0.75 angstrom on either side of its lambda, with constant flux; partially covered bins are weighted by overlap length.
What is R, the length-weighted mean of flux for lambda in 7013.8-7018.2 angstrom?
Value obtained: 1.66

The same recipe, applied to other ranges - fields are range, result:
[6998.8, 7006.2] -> 1.78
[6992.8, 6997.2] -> 1.58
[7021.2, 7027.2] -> 1.6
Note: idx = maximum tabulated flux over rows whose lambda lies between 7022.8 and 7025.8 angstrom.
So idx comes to 1.61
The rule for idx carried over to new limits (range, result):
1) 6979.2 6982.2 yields 1.5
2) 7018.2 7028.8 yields 1.71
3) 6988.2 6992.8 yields 1.72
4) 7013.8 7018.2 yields 1.67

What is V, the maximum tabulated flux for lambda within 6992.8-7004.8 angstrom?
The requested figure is 1.81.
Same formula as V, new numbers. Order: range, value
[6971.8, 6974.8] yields 1.57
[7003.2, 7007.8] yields 1.82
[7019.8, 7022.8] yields 1.6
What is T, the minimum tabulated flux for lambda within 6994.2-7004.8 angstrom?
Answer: 1.56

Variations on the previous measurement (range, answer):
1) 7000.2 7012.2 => 1.61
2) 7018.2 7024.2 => 1.55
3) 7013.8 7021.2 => 1.6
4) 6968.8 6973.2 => 1.57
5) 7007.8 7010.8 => 1.72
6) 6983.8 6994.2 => 1.42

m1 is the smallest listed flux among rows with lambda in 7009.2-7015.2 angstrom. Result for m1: 1.6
